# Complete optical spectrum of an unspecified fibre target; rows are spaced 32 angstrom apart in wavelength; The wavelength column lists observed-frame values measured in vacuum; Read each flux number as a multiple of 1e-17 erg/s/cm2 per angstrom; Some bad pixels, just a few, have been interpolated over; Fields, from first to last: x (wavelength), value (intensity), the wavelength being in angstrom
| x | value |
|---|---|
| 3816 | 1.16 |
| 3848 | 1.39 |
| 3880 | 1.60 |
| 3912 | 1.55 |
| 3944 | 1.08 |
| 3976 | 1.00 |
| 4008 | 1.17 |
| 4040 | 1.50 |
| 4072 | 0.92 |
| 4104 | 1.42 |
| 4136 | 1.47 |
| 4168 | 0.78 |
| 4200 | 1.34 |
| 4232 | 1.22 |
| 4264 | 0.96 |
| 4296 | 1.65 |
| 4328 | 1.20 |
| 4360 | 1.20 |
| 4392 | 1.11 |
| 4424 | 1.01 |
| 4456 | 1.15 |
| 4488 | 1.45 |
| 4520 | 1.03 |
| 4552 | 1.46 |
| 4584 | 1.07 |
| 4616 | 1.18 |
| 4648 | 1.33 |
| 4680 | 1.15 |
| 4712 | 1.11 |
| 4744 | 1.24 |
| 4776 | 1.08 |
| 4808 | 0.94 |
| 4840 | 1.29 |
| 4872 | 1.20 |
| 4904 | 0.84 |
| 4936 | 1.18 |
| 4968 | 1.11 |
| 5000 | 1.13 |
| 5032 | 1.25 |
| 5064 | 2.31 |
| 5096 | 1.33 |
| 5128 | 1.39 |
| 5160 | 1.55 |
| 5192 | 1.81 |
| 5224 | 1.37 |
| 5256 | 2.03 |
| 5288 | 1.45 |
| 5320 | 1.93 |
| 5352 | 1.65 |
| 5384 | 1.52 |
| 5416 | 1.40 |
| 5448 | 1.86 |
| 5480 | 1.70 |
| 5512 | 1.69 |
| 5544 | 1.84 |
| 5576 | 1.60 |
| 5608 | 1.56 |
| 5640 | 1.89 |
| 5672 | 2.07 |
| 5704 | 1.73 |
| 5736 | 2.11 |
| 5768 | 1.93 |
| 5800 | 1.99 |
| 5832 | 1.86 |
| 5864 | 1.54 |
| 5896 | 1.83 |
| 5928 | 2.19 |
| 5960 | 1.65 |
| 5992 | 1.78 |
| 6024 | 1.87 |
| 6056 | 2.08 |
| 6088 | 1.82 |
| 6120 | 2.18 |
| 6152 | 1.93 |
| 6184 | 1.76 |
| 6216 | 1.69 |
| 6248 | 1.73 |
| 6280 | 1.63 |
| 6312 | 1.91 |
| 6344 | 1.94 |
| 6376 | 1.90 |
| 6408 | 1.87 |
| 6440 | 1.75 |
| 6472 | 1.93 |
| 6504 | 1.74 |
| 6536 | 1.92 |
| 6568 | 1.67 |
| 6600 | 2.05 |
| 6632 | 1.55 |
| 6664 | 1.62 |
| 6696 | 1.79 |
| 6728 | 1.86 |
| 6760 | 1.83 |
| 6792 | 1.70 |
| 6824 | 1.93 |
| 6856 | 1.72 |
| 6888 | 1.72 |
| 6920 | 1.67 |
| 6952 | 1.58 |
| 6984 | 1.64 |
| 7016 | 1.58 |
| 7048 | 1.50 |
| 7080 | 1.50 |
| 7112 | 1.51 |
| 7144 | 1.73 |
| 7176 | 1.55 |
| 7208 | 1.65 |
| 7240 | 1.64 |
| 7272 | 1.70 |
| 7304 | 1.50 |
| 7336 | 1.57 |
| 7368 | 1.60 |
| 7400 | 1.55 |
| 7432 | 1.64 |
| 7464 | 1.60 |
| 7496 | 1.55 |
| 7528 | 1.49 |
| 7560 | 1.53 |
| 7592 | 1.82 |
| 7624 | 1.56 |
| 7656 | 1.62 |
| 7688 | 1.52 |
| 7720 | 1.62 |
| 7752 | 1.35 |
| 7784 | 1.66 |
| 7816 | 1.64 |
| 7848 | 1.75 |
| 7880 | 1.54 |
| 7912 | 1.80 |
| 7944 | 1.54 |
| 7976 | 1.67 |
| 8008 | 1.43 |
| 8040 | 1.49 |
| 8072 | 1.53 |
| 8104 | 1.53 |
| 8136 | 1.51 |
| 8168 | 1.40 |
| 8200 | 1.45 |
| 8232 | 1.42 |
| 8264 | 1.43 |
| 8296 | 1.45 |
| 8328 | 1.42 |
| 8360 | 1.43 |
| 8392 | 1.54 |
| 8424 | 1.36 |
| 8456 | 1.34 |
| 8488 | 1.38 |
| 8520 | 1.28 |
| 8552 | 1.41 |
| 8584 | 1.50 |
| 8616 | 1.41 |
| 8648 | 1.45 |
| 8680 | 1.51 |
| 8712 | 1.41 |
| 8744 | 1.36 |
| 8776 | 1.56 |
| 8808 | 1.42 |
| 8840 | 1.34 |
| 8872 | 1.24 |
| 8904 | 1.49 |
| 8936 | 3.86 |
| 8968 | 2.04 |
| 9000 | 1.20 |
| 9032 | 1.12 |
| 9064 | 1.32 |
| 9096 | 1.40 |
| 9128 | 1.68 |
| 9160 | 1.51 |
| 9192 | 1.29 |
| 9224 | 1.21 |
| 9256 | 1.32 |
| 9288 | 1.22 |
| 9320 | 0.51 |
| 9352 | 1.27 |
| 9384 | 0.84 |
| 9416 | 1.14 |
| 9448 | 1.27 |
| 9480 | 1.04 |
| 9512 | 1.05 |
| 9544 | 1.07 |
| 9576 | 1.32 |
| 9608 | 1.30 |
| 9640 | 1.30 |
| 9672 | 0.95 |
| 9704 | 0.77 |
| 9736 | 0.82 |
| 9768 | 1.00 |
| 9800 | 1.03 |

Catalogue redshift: 0.360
